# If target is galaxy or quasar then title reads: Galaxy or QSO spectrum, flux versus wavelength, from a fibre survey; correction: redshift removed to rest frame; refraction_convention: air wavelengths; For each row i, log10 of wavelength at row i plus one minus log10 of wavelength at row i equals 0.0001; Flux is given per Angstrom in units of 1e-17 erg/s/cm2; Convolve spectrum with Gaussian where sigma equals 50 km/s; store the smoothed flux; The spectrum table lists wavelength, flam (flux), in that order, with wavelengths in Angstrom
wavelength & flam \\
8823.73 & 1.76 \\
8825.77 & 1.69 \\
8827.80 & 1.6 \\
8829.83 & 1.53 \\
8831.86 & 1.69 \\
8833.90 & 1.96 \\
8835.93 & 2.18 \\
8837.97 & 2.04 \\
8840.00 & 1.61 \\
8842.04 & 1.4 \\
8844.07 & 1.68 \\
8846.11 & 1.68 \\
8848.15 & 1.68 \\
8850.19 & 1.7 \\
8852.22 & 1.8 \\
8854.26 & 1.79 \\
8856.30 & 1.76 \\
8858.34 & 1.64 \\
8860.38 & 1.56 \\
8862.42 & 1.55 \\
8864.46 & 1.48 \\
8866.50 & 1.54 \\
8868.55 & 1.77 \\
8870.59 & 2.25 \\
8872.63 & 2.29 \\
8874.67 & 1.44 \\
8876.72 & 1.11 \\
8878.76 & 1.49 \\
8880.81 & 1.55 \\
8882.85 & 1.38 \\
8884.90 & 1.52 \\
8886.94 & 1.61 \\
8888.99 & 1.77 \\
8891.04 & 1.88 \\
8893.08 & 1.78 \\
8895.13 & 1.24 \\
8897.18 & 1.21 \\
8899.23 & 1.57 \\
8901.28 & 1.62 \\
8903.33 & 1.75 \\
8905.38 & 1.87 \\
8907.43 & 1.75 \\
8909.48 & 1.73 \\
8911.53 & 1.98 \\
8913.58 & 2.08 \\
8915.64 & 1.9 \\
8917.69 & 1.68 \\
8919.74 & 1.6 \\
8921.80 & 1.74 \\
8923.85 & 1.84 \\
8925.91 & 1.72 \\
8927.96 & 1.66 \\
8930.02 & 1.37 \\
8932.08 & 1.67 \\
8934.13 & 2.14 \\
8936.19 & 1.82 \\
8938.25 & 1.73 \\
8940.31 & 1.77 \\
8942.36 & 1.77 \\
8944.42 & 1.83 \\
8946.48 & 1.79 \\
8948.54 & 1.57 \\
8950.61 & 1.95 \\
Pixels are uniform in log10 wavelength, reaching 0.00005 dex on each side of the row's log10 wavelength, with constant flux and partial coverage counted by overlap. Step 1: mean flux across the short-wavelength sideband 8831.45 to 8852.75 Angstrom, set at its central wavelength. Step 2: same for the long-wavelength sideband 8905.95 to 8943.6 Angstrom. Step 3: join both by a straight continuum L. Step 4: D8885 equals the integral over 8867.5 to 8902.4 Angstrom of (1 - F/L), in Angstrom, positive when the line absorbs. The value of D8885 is 3.1 Angstrom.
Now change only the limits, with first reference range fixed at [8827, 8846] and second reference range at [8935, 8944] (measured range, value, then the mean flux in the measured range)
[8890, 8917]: 0.8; 1.72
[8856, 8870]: 1.0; 1.63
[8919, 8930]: 0.6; 1.68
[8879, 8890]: 1.3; 1.56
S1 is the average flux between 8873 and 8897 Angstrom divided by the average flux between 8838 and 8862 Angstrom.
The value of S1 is 0.92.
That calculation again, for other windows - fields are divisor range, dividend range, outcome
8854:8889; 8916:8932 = 1.02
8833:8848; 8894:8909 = 0.89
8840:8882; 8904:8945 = 1.08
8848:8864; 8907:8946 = 1.06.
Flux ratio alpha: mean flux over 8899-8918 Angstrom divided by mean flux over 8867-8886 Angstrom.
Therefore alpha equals 1.10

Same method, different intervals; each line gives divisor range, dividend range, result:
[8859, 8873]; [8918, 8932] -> 0.95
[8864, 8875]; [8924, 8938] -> 0.95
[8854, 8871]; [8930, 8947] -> 1.06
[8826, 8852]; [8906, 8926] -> 1.04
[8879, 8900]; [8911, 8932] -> 1.13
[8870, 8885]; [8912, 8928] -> 1.11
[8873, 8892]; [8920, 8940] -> 1.12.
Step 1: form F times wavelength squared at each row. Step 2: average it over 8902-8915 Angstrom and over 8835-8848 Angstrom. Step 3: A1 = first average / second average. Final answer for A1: 1.1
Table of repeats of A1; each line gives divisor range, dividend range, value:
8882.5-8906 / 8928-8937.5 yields 1.10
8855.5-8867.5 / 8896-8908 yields 1.03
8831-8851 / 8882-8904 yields 0.90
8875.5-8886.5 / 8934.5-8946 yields 1.29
